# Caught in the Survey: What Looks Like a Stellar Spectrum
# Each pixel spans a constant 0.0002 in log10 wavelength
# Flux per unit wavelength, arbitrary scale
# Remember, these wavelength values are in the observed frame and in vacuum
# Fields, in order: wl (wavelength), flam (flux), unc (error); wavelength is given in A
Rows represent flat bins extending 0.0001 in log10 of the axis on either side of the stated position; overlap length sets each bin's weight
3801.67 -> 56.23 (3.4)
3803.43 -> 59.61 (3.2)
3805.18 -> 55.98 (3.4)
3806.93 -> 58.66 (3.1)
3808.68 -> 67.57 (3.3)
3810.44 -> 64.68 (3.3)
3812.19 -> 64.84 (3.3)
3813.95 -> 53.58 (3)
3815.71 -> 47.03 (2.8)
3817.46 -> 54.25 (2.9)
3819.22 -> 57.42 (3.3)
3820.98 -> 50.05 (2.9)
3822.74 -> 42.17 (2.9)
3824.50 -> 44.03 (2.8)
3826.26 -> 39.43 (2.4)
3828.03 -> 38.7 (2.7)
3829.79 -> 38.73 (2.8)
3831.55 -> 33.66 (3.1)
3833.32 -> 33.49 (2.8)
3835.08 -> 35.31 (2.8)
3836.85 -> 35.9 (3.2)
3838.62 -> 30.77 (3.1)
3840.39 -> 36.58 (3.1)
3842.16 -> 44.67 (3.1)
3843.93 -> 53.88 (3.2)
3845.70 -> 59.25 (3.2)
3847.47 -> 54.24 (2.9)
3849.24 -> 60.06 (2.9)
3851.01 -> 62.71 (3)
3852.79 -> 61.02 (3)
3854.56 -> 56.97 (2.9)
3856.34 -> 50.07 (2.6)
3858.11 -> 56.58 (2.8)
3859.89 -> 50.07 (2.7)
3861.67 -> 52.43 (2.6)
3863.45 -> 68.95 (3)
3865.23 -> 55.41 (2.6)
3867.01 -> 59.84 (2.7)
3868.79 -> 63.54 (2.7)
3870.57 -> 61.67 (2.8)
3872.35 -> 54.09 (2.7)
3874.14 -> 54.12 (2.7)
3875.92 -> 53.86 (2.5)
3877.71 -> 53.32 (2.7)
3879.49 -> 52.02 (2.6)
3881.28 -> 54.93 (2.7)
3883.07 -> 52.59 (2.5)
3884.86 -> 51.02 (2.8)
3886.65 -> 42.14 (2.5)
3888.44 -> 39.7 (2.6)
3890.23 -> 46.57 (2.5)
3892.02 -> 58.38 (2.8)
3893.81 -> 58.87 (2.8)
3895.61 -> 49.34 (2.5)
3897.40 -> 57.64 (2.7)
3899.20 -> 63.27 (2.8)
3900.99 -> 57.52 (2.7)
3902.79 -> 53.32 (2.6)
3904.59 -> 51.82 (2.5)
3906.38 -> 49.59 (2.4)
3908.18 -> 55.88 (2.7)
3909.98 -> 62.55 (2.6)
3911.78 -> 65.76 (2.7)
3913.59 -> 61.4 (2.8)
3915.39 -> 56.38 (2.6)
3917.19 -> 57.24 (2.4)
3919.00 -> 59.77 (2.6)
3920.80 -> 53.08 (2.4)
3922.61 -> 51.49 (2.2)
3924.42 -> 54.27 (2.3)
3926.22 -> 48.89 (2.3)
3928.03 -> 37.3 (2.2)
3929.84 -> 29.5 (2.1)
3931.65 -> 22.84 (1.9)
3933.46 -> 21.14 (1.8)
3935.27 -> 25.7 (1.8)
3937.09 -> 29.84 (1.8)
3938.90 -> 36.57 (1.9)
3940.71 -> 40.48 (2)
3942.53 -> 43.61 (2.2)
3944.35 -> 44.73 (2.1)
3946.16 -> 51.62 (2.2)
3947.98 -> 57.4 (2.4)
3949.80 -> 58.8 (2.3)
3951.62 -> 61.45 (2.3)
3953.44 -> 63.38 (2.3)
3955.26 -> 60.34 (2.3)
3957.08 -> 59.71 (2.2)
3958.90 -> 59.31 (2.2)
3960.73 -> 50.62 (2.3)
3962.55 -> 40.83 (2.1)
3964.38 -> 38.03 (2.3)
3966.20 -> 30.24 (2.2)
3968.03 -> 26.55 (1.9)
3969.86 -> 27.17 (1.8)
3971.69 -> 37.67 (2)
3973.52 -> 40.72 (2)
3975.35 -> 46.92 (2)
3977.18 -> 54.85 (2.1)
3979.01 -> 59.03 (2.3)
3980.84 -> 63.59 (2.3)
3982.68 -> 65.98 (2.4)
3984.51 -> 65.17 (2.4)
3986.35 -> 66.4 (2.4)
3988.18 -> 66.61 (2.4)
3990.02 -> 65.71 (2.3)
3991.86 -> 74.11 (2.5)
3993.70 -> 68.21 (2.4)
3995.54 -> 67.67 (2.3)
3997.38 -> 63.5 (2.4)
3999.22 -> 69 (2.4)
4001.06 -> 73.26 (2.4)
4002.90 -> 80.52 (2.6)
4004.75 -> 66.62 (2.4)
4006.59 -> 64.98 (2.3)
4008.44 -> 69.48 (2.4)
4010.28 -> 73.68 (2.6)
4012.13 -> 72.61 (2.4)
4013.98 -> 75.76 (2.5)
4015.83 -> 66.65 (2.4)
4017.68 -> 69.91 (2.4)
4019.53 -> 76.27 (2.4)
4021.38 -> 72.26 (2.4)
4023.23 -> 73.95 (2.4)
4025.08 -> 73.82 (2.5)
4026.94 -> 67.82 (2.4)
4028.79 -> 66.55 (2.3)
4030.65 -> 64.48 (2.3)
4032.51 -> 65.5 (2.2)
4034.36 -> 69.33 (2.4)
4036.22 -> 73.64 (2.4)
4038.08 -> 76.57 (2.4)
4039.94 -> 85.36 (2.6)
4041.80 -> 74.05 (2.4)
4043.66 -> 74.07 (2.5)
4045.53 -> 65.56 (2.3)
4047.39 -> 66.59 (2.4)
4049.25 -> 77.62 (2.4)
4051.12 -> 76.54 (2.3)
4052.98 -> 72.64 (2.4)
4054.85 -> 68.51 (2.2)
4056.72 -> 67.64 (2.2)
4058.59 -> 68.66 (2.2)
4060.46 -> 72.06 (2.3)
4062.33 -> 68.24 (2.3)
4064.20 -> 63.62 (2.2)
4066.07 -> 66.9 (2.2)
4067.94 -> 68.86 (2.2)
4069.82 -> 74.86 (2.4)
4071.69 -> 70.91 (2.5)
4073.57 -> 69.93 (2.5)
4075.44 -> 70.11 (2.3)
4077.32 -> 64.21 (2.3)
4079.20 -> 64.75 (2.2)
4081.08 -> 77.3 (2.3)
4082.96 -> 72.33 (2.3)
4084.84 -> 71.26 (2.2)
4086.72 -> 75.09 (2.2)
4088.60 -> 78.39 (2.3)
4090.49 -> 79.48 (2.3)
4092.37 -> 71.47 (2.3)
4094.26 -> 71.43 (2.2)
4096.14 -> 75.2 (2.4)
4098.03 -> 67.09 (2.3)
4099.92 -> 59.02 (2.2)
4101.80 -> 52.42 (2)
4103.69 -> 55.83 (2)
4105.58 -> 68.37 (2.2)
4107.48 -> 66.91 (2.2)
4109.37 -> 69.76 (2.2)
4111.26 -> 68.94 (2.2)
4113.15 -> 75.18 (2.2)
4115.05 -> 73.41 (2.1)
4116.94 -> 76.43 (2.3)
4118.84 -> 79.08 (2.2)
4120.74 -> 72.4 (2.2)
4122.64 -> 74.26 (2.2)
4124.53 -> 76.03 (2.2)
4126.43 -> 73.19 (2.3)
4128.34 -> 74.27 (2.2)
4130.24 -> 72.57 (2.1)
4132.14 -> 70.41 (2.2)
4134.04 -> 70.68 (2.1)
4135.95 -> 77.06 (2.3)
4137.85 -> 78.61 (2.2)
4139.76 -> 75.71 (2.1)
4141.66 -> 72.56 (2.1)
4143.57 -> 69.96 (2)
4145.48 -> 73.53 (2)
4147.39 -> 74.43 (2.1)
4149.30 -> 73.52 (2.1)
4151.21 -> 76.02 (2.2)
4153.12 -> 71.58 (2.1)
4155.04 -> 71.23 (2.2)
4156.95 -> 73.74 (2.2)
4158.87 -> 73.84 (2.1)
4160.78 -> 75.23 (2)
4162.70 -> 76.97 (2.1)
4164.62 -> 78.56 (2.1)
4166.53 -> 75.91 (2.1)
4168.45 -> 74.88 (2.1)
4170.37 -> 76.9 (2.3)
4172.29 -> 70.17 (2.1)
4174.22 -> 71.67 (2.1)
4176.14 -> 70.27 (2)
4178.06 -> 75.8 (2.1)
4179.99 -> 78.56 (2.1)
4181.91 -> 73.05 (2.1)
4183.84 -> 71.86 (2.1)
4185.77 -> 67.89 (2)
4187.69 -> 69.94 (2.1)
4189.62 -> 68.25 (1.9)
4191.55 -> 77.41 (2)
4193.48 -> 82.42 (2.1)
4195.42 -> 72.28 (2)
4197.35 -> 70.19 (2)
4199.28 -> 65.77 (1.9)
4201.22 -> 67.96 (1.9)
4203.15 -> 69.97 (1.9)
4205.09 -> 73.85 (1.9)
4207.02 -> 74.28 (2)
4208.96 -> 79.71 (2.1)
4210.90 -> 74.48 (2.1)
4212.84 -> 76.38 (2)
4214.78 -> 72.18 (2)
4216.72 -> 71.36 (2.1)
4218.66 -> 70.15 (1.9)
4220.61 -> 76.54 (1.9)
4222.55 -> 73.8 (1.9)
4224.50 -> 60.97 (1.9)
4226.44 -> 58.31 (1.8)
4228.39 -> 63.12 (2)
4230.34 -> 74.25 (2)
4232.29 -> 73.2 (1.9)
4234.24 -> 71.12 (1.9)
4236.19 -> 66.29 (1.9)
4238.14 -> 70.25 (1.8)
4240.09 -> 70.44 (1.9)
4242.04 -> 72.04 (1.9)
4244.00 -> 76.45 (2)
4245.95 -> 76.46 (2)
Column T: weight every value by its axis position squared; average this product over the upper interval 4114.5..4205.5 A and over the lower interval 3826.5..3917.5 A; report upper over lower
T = 1.62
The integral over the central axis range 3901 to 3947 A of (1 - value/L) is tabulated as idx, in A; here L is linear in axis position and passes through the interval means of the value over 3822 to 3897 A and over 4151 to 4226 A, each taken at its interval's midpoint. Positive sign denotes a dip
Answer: 6.5 A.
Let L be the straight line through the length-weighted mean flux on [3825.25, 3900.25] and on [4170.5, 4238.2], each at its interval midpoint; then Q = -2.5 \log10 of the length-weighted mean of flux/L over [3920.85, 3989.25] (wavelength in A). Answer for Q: 0.20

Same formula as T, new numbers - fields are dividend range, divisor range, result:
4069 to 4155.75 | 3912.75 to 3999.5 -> 1.53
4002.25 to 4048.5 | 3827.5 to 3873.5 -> 1.54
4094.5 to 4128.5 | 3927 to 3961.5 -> 1.68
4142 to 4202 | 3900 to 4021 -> 1.47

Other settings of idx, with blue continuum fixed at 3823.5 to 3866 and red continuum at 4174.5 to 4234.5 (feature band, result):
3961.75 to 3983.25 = 4.8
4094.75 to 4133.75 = -2.5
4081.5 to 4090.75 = -1.6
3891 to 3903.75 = -1.3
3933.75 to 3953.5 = 3.4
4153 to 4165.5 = -1.1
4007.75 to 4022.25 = -3.1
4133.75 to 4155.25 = -1.9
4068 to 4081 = -1.3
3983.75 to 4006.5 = -4.2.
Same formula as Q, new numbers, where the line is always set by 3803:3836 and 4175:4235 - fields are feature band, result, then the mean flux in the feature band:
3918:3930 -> 0.13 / 48.9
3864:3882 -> -0.08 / 56.5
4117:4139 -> -0.11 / 74.5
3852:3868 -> -0.10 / 56.8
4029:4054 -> -0.16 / 72.3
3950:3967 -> 0.11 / 52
